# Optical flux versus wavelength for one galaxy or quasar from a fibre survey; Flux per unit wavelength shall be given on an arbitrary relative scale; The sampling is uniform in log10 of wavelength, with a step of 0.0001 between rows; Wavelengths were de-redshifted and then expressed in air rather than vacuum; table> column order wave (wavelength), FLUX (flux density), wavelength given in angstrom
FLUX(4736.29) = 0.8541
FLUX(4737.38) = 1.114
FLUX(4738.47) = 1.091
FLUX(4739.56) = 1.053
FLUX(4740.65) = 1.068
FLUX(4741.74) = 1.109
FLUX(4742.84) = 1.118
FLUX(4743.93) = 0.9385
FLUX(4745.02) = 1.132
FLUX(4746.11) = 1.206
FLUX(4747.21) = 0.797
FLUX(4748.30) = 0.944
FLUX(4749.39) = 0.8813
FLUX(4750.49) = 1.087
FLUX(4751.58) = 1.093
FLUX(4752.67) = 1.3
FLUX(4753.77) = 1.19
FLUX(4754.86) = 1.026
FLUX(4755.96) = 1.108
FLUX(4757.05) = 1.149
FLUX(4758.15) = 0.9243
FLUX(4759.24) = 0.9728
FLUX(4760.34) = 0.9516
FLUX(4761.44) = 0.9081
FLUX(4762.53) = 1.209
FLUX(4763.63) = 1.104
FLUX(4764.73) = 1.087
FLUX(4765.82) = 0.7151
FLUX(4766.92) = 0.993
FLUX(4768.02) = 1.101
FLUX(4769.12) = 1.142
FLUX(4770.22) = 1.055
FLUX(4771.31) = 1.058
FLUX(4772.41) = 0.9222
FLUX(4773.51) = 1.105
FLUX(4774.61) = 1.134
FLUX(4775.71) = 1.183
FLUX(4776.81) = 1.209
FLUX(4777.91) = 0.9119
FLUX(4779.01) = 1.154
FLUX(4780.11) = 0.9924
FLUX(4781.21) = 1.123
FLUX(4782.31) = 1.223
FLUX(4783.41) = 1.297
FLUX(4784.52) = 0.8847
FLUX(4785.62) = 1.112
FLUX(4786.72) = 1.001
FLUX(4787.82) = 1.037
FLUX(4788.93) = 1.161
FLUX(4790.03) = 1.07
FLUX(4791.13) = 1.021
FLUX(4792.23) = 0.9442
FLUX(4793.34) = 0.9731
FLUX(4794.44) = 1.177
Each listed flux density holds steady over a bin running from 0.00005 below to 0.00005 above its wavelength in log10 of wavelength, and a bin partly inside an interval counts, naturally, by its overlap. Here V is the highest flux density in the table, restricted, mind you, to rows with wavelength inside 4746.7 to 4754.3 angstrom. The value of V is 1.3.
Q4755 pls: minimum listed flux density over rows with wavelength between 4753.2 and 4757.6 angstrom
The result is 1.026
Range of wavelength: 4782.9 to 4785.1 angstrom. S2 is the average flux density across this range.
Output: 1.08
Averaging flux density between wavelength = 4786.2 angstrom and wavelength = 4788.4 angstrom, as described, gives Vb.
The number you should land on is 1.02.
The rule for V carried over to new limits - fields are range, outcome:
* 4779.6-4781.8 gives 1.123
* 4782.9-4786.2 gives 1.297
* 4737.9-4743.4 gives 1.118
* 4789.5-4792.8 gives 1.07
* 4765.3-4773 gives 1.142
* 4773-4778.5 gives 1.209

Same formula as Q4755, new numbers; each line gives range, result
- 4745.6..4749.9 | 0.797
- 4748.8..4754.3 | 0.8813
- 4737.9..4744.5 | 0.9385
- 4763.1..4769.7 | 0.7151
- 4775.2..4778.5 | 0.9119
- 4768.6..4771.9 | 1.055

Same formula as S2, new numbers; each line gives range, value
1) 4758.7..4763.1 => 1.01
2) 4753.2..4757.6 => 1.12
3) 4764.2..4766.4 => 0.903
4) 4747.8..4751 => 0.969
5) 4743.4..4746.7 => 1.09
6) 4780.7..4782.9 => 1.18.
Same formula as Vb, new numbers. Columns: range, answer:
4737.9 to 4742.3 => 1.08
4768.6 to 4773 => 1.05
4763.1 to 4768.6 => 1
